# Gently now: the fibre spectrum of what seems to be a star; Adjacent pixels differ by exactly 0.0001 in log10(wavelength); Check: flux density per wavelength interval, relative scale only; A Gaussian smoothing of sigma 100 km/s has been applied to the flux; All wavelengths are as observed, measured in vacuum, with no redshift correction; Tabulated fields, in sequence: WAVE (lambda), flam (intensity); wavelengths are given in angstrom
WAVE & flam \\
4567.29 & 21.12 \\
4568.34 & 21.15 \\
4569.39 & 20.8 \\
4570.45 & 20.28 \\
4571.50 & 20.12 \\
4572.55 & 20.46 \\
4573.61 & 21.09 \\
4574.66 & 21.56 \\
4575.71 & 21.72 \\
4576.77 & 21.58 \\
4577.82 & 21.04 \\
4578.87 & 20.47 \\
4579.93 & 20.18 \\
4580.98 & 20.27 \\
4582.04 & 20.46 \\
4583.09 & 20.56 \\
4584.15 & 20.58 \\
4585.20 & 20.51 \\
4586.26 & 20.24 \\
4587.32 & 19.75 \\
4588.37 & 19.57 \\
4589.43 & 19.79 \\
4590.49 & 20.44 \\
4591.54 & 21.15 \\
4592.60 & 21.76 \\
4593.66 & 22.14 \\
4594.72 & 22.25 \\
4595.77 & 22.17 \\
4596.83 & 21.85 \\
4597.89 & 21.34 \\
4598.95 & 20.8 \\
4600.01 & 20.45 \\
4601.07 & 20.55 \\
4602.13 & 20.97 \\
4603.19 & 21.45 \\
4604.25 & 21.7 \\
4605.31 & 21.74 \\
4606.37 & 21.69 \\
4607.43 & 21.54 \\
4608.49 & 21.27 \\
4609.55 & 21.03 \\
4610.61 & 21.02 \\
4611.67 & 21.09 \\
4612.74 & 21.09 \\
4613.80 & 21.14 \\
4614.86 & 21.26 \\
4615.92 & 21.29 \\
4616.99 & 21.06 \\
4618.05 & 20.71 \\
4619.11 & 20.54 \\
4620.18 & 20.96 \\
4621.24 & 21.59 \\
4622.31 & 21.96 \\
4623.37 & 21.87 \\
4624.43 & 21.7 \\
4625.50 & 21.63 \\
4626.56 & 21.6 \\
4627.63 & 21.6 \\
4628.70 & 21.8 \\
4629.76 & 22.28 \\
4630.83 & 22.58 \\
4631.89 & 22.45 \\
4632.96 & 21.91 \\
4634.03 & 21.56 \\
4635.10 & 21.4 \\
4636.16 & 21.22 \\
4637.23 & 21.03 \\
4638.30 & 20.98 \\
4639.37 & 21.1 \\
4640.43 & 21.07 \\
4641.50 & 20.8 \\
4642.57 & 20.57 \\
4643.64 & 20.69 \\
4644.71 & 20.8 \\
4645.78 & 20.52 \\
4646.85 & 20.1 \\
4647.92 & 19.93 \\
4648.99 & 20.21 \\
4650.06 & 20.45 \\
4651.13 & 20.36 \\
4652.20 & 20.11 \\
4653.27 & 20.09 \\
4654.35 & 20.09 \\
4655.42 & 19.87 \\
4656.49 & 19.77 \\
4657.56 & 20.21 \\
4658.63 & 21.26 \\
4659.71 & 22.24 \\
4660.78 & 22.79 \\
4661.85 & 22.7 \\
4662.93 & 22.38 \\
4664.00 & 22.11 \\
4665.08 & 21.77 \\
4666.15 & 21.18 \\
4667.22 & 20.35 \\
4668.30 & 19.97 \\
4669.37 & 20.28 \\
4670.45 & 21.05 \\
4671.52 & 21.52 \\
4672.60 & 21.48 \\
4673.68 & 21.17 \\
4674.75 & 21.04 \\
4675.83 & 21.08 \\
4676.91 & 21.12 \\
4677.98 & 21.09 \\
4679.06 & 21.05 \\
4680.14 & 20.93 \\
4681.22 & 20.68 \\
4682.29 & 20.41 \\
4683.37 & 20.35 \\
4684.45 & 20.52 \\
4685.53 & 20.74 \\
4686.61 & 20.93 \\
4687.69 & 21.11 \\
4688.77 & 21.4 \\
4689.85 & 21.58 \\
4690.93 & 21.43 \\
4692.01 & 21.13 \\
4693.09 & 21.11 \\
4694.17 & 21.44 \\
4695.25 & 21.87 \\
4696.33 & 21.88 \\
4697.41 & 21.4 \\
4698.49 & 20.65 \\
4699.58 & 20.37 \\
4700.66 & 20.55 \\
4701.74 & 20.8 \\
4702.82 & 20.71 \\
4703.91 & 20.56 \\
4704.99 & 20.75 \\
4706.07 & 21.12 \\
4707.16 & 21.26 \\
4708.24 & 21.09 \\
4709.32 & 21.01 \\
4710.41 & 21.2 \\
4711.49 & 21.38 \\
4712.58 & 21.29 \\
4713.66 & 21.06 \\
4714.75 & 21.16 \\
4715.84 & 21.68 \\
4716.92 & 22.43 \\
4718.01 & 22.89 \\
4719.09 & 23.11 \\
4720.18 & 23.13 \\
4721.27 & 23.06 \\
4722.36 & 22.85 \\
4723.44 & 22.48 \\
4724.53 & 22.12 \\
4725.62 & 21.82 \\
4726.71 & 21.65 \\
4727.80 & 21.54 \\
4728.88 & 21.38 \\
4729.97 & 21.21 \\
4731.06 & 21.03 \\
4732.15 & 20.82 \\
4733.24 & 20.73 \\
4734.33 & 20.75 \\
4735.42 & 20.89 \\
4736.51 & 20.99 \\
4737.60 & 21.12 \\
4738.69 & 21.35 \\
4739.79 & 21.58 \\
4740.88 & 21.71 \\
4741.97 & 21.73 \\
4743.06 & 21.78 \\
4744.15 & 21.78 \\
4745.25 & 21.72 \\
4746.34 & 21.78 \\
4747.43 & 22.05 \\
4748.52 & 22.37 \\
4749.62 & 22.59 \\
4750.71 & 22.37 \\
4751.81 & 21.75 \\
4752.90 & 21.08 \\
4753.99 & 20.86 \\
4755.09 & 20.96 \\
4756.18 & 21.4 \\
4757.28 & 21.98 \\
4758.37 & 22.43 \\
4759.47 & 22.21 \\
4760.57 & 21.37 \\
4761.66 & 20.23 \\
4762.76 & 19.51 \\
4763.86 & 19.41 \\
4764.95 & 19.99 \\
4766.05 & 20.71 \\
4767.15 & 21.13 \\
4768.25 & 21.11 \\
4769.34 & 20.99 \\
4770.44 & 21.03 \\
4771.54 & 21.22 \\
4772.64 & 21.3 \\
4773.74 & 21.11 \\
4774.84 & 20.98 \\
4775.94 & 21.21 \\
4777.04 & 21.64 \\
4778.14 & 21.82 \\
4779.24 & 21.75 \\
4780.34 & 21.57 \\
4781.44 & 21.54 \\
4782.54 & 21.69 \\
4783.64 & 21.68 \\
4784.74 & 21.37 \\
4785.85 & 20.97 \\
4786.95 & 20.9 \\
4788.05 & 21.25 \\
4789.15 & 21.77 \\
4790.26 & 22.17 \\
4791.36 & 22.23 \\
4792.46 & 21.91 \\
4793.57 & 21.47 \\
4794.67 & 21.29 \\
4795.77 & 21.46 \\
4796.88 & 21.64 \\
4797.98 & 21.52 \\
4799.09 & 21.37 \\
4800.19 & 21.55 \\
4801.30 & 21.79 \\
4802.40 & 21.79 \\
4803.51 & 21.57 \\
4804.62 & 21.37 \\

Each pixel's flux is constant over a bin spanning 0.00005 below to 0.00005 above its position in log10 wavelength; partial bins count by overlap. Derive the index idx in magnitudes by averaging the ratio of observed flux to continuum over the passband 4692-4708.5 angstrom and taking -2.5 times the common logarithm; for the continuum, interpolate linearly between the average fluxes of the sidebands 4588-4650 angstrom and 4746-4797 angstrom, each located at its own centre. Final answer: 0.01 mag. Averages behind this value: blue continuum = 21.2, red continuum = 21.4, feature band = 21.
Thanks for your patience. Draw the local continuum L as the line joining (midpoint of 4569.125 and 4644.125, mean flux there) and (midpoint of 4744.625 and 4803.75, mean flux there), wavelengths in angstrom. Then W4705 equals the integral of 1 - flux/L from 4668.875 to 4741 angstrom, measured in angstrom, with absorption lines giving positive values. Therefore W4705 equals 0.0 angstrom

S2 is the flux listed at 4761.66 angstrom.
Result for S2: 20.23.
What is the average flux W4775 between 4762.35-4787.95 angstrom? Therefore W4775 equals 21.1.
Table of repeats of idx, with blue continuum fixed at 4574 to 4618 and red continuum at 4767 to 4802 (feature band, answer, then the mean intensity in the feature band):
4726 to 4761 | -0.01 mag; 21.5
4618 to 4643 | -0.02 mag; 21.5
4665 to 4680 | 0.01 mag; 21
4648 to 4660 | 0.04 mag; 20.4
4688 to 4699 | -0.01 mag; 21.4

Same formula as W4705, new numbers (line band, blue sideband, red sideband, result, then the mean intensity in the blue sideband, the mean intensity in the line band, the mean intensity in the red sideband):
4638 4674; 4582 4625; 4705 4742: 0.74 angstrom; 21.1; 20.9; 21.6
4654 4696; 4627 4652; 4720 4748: 0.36 angstrom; 21.1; 21.1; 21.6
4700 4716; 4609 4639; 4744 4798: 0.30 angstrom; 21.4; 21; 21.4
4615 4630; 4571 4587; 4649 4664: -0.43 angstrom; 20.7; 21.5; 21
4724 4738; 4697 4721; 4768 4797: 0.10 angstrom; 21.4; 21.2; 21.4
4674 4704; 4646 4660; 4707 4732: 0.18 angstrom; 20.3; 21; 21.8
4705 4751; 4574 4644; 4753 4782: -1.15 angstrom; 21.2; 21.7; 21.1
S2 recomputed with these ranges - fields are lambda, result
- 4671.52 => 21.52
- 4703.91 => 20.56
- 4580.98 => 20.27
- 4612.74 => 21.09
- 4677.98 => 21.09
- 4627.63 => 21.6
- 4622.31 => 21.96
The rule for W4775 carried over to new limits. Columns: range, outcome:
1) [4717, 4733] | 22.1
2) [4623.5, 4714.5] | 21.1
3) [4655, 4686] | 21.1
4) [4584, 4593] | 20.4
